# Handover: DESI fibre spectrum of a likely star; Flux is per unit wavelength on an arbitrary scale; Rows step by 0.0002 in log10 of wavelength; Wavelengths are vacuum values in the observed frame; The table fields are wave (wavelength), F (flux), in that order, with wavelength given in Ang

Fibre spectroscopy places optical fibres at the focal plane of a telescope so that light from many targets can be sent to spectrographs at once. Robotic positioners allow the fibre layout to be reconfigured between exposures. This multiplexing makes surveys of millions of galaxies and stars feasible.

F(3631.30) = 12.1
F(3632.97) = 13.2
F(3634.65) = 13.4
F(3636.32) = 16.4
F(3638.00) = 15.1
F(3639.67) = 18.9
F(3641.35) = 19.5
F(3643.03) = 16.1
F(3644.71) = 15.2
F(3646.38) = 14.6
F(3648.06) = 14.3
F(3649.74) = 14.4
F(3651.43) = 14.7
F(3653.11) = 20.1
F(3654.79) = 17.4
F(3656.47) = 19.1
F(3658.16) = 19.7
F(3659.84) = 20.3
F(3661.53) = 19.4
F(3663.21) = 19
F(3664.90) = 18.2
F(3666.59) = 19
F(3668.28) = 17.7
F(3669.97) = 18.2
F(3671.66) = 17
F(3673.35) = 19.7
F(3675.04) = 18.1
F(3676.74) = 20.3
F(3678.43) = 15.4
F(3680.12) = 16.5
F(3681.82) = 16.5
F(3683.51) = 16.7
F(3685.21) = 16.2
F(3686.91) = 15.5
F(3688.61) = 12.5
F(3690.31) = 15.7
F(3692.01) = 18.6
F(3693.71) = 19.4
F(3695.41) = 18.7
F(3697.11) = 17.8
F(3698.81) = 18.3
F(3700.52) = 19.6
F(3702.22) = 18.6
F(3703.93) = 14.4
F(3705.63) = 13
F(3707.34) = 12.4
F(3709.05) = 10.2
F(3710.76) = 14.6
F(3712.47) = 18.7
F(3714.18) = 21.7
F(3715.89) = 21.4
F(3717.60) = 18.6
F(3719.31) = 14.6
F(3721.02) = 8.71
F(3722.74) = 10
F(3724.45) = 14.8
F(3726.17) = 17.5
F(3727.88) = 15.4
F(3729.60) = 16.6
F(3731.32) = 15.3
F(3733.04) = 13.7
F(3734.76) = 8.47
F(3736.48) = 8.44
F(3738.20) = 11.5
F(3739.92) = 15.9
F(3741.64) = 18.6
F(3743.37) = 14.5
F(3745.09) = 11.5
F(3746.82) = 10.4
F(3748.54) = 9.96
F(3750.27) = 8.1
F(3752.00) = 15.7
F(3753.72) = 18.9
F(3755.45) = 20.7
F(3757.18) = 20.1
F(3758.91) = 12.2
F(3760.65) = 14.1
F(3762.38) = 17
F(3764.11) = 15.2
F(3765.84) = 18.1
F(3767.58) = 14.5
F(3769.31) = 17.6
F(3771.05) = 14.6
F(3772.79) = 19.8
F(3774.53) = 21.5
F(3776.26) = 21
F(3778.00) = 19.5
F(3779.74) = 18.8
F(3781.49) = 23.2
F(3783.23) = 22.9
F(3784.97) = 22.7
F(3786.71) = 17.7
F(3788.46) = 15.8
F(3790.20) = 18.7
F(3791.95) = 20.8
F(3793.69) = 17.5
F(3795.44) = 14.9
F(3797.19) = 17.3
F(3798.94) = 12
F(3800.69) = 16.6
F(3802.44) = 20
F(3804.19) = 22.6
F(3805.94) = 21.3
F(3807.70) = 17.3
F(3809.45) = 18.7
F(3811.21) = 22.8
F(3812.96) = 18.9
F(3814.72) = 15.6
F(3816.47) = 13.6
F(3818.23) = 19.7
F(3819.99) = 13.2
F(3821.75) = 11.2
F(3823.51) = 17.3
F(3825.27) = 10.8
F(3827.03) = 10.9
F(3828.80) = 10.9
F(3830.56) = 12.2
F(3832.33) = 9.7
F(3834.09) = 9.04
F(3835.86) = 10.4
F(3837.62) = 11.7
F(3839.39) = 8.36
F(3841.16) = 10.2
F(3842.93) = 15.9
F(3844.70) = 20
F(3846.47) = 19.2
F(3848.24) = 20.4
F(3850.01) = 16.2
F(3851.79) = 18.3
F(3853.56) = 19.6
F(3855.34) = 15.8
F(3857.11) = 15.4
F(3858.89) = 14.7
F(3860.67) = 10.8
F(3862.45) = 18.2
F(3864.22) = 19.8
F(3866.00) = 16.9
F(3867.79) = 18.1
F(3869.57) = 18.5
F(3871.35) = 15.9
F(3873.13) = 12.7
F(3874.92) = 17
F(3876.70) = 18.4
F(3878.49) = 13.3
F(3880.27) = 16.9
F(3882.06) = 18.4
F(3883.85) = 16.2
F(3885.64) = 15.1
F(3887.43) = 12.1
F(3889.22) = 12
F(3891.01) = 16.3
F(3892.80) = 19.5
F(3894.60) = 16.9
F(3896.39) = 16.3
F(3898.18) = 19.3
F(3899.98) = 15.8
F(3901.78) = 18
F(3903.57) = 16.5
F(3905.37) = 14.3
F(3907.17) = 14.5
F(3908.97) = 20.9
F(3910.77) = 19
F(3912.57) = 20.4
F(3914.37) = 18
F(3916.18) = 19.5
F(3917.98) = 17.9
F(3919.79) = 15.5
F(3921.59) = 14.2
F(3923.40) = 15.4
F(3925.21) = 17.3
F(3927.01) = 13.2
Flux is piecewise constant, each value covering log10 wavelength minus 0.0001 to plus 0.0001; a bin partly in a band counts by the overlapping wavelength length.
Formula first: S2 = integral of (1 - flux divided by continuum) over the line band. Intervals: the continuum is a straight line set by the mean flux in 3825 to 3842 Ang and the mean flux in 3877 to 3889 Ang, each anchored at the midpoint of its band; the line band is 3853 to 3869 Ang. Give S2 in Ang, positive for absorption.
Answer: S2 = -4.2 Ang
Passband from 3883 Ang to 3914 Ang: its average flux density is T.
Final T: 16.7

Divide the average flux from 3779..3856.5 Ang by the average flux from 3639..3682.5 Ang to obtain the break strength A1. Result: 0.93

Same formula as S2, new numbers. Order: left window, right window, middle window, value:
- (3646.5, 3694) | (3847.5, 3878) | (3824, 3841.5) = 6.5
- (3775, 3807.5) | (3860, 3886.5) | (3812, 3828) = 3.1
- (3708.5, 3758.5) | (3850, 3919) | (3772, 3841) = -4.0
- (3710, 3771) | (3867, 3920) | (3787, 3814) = -4.6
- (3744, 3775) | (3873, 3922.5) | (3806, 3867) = 3.5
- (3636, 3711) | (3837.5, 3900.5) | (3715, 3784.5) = 3.6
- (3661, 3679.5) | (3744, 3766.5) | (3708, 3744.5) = 3.0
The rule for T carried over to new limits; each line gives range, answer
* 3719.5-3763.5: 13.9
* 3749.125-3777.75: 16.8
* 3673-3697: 17.1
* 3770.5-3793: 19.8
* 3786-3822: 17.5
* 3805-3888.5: 15.5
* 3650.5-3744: 16.4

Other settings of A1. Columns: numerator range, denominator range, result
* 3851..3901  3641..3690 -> 0.95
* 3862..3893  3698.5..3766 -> 1.10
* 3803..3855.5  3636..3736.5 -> 0.93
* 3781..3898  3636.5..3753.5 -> 1.01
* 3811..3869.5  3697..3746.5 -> 1.01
